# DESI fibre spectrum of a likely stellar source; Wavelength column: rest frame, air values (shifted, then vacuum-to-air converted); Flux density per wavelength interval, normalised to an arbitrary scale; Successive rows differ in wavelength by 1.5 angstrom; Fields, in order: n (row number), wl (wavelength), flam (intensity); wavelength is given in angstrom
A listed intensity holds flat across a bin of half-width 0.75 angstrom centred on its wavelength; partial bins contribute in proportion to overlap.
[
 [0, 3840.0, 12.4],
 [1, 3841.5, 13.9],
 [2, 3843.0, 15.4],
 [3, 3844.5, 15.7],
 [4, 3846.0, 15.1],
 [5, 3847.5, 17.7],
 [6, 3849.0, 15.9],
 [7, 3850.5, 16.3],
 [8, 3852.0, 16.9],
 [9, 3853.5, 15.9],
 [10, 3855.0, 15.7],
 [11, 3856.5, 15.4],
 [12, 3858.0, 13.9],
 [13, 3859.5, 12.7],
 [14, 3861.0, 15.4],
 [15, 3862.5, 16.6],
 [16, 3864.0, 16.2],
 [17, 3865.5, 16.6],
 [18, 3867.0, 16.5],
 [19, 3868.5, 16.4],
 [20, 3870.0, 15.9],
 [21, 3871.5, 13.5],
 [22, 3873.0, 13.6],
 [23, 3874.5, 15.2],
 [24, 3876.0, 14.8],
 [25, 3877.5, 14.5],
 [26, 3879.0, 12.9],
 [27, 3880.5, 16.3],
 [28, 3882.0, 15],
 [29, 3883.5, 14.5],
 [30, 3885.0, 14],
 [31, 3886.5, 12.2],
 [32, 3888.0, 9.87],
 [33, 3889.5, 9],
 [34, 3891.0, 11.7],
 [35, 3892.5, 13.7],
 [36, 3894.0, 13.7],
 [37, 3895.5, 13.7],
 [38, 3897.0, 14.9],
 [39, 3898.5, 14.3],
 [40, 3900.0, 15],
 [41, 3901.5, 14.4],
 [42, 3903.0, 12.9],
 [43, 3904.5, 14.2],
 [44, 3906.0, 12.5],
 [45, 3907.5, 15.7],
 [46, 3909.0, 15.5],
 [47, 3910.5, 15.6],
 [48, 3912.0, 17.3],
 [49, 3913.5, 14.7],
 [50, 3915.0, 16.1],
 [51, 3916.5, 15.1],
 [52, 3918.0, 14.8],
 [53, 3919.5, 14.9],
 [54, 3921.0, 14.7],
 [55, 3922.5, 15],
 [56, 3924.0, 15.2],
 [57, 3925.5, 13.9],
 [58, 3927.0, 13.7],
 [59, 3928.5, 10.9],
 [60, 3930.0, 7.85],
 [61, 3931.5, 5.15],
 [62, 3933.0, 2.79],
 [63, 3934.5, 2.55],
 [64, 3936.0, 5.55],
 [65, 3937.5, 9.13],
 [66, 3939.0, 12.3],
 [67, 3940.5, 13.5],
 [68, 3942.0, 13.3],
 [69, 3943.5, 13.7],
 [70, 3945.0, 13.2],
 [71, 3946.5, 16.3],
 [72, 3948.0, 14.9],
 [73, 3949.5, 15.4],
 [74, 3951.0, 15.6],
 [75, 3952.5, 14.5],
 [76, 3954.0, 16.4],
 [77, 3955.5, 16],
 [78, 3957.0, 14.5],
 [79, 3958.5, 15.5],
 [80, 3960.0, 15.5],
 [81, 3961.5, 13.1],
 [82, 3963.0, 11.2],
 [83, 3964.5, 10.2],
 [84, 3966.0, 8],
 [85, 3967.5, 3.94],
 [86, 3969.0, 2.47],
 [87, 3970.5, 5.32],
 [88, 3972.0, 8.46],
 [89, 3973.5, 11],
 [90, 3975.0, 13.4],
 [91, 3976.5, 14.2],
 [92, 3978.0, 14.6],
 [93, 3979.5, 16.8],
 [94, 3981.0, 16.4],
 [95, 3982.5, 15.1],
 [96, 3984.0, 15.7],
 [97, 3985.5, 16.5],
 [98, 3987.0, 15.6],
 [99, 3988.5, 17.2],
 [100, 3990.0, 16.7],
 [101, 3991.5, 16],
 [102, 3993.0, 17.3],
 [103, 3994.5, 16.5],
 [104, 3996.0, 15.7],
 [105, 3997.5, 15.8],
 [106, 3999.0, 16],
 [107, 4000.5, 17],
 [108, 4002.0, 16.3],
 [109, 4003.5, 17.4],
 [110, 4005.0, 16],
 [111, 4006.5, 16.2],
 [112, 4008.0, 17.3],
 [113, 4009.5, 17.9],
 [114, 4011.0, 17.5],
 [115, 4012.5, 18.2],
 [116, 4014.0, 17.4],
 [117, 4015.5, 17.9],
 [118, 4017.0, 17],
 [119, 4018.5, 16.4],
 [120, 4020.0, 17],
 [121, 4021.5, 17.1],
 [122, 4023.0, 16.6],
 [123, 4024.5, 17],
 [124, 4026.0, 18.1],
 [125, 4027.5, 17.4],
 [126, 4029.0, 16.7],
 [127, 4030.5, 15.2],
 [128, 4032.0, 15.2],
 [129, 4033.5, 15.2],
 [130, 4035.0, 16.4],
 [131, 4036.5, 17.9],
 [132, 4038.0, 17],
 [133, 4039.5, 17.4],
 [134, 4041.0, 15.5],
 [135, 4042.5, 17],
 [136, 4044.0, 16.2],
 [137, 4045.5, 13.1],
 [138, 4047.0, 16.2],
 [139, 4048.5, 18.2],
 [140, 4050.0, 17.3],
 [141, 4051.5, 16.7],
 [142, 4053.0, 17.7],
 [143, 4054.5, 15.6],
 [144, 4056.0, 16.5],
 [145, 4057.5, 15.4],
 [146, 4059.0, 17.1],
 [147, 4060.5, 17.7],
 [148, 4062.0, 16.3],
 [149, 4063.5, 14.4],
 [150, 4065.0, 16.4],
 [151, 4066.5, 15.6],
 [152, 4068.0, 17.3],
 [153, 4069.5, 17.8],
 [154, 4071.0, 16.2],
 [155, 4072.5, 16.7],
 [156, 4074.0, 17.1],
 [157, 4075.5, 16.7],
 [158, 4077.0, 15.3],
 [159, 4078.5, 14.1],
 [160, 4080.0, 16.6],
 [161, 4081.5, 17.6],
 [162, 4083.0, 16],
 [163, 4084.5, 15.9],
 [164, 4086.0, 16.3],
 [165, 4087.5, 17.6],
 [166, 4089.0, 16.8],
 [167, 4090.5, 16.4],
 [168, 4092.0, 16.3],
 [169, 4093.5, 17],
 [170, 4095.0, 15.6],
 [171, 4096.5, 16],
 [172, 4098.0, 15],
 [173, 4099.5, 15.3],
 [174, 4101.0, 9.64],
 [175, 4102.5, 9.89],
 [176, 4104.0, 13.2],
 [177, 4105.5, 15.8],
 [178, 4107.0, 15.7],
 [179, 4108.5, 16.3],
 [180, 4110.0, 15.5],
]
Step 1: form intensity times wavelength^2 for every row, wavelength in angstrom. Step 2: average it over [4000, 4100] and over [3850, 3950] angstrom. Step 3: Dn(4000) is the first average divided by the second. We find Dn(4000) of 1.31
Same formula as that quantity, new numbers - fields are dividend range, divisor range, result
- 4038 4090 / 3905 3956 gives 1.35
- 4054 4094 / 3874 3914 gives 1.28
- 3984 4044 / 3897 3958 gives 1.32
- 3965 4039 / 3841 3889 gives 1.09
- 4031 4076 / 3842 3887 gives 1.19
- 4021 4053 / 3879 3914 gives 1.28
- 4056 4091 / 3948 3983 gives 1.38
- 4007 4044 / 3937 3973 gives 1.44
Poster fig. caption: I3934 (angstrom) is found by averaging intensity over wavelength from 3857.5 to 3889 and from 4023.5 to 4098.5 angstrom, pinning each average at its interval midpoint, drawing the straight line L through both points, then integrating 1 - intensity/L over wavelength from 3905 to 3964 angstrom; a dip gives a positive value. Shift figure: 7.8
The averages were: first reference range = 14.6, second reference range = 16.4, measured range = 13.2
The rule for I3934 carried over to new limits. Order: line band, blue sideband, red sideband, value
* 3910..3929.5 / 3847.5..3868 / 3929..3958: -2.7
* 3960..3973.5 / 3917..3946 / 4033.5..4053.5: 4.7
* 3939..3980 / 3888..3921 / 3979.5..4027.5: 7.8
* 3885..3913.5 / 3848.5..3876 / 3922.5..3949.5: -1.1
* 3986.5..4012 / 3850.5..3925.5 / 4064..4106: -2.4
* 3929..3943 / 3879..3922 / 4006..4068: 6.3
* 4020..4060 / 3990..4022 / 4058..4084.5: 0.1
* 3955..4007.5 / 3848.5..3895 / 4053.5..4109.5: 4.4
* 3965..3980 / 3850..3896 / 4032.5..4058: 5.7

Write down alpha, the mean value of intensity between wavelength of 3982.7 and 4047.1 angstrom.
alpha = 16.6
